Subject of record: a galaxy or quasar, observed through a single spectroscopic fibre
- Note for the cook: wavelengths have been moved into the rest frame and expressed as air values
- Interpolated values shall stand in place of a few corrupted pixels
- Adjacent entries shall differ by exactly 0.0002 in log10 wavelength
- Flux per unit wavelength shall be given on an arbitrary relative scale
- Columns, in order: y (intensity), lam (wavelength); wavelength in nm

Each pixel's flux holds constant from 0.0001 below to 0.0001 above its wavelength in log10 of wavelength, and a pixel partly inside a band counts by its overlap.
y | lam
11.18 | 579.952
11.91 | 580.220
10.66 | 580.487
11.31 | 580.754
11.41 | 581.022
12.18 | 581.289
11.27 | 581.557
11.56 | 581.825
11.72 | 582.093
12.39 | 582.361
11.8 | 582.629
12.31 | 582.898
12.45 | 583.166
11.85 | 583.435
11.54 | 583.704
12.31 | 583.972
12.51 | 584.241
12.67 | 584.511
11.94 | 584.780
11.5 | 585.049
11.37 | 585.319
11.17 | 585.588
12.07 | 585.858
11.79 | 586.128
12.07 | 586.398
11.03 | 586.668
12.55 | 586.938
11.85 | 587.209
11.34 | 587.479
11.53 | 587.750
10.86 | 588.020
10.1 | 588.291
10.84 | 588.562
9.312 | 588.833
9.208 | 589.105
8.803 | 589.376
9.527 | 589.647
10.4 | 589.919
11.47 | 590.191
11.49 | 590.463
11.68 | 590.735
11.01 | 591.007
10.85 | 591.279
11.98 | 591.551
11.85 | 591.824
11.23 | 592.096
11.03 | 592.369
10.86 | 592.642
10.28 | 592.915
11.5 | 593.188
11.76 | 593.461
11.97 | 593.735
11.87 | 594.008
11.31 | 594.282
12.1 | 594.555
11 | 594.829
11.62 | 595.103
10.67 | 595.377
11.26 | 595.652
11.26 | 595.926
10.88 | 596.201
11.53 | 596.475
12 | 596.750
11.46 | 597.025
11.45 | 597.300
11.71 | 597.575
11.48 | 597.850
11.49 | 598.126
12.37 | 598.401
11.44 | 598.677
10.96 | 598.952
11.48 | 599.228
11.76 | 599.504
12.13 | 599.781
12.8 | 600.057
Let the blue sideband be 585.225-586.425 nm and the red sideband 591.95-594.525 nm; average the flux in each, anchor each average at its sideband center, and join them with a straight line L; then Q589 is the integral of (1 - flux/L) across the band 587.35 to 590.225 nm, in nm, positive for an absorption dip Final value 0.319 nm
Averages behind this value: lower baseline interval 11.7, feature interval 10.3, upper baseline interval 11.4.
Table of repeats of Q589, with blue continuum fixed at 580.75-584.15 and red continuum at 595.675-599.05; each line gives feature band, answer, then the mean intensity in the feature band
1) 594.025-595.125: 0.00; 11.5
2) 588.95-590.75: 0.22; 10.3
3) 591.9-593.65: 0.07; 11.2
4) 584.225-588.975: 0.14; 11.4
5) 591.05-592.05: 0.01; 11.5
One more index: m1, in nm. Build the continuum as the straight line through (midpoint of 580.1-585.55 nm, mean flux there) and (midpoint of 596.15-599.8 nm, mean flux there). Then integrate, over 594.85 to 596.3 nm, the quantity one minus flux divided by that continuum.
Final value 0.06 nm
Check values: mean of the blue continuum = 11.8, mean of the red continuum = 11.6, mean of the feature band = 11.1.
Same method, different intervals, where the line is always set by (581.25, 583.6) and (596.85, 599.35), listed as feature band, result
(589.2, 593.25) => 0.280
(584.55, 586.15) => 0.023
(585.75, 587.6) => 0.002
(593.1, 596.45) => 0.056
